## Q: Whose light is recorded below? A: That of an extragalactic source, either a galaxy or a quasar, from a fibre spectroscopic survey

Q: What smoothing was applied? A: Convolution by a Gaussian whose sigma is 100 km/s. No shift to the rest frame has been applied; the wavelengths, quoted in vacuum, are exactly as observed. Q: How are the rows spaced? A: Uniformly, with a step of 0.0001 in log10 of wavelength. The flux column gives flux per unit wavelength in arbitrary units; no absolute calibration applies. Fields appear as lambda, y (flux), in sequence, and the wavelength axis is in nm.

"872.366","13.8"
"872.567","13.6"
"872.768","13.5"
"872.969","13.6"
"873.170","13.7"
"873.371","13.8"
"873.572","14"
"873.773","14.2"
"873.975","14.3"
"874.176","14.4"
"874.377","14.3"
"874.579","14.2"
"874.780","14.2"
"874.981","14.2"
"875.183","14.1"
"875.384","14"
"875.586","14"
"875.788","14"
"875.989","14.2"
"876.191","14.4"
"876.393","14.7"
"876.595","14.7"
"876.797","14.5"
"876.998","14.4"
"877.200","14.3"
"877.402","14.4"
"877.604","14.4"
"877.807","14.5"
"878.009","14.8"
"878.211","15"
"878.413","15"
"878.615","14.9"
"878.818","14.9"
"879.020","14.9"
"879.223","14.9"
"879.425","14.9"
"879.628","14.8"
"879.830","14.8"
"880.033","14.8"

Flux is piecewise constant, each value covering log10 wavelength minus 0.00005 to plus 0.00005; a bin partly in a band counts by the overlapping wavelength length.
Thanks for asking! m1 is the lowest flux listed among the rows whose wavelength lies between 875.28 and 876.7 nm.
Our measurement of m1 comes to 14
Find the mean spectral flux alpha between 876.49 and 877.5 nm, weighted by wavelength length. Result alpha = 14.5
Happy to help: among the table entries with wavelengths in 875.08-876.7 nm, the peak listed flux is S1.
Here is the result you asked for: 14.7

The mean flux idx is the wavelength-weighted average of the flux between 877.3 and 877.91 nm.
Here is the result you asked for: 14.4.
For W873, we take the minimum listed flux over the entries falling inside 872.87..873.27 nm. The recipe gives 13.6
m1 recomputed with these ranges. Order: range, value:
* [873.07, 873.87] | 13.7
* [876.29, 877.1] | 14.4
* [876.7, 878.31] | 14.3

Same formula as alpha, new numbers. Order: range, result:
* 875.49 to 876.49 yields 14.3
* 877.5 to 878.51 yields 14.7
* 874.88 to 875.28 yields 14.1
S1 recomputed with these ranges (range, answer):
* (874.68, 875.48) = 14.2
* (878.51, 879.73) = 14.9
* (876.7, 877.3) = 14.5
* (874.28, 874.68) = 14.3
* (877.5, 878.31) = 15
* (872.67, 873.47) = 13.8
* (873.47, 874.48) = 14.4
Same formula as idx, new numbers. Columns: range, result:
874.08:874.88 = 14.3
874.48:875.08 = 14.2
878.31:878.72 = 14.9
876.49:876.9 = 14.6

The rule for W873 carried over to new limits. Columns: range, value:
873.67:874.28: 14.2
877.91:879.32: 14.8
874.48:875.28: 14.1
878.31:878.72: 14.9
